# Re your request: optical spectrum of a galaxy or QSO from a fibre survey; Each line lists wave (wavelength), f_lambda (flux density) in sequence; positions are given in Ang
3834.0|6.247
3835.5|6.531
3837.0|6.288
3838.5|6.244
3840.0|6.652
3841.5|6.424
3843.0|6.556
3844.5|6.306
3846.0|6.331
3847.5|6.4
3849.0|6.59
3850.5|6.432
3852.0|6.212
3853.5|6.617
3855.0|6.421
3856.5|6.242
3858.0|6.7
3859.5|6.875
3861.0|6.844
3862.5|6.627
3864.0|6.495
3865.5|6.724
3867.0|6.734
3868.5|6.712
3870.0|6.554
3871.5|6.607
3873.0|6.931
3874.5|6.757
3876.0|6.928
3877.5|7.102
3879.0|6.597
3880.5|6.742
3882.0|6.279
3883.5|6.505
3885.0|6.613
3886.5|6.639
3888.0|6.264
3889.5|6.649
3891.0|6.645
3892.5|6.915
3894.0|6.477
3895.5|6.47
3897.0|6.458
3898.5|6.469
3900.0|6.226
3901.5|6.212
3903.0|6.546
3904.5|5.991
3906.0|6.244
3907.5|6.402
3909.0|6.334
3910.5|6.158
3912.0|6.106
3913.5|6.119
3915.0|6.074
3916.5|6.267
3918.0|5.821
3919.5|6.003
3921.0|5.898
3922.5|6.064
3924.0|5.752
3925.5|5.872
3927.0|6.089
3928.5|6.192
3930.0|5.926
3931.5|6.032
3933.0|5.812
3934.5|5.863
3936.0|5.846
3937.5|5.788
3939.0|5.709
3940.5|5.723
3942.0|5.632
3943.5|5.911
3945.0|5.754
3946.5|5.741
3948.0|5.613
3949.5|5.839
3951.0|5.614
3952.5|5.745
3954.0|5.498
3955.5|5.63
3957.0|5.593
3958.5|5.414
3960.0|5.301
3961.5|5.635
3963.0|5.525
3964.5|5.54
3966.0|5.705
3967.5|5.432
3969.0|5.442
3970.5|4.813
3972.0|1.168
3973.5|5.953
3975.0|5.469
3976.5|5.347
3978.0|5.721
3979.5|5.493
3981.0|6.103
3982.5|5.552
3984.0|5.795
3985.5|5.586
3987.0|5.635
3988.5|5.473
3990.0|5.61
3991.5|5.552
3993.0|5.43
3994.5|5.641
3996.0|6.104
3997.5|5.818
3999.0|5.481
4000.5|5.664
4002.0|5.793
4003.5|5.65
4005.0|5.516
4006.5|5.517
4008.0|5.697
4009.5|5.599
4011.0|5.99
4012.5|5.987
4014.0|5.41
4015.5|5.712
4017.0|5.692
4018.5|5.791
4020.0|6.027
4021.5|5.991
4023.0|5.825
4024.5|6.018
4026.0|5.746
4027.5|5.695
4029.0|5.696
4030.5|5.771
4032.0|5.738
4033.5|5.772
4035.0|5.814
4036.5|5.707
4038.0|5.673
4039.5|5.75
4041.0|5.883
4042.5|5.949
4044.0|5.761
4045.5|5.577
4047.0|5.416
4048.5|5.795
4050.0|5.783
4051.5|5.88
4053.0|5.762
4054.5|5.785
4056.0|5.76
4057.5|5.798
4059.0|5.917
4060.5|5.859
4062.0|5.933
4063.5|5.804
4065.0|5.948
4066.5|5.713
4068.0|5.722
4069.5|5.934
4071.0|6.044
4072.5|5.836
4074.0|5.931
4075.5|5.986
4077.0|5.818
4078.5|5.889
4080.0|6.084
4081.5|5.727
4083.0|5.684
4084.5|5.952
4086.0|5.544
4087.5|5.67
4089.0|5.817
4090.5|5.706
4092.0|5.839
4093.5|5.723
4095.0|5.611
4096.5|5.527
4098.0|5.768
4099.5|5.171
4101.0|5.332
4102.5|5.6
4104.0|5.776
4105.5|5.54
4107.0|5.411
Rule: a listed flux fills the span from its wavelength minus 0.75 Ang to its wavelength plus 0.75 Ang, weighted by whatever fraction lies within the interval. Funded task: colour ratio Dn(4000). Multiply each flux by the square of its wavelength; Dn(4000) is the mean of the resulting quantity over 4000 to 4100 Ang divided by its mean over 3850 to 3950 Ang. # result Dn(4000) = 0.99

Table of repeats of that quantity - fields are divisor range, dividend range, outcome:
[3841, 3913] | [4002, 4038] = 0.95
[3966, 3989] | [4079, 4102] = 1.14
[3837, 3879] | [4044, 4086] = 0.98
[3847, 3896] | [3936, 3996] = 0.87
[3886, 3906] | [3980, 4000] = 0.92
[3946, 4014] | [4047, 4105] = 1.10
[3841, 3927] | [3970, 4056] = 0.93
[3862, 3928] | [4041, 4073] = 0.98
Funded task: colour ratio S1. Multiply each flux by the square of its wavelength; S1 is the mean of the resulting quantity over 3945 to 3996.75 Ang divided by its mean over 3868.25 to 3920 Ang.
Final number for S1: 0.9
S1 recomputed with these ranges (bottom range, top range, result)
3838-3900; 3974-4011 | 0.91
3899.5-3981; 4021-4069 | 1.06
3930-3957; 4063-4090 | 1.08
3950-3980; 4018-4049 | 1.13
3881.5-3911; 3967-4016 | 0.90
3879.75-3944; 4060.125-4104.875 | 1.02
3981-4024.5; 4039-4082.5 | 1.05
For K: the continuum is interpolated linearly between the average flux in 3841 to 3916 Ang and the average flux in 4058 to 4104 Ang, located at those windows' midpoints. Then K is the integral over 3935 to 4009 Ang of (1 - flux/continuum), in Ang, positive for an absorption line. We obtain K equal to 7.5 Ang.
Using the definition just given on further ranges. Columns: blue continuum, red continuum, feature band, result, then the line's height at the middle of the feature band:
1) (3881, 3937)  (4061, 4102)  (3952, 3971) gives 1.9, 6.08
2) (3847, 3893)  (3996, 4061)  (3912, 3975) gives 5.9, 6.22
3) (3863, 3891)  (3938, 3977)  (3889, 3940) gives -0.6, 6.08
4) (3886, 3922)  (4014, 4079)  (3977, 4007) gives 1.7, 6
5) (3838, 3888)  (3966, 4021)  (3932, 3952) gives 0.6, 5.94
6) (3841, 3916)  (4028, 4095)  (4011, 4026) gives 0.3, 5.96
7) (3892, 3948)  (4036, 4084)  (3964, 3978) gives 2.3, 5.98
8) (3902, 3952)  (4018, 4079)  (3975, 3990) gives 0.7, 5.9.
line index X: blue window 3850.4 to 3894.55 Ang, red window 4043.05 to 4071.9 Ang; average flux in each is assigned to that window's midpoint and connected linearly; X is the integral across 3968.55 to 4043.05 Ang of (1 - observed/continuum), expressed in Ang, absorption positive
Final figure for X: 5.2 Ang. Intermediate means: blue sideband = 6.63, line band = 5.6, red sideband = 5.8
